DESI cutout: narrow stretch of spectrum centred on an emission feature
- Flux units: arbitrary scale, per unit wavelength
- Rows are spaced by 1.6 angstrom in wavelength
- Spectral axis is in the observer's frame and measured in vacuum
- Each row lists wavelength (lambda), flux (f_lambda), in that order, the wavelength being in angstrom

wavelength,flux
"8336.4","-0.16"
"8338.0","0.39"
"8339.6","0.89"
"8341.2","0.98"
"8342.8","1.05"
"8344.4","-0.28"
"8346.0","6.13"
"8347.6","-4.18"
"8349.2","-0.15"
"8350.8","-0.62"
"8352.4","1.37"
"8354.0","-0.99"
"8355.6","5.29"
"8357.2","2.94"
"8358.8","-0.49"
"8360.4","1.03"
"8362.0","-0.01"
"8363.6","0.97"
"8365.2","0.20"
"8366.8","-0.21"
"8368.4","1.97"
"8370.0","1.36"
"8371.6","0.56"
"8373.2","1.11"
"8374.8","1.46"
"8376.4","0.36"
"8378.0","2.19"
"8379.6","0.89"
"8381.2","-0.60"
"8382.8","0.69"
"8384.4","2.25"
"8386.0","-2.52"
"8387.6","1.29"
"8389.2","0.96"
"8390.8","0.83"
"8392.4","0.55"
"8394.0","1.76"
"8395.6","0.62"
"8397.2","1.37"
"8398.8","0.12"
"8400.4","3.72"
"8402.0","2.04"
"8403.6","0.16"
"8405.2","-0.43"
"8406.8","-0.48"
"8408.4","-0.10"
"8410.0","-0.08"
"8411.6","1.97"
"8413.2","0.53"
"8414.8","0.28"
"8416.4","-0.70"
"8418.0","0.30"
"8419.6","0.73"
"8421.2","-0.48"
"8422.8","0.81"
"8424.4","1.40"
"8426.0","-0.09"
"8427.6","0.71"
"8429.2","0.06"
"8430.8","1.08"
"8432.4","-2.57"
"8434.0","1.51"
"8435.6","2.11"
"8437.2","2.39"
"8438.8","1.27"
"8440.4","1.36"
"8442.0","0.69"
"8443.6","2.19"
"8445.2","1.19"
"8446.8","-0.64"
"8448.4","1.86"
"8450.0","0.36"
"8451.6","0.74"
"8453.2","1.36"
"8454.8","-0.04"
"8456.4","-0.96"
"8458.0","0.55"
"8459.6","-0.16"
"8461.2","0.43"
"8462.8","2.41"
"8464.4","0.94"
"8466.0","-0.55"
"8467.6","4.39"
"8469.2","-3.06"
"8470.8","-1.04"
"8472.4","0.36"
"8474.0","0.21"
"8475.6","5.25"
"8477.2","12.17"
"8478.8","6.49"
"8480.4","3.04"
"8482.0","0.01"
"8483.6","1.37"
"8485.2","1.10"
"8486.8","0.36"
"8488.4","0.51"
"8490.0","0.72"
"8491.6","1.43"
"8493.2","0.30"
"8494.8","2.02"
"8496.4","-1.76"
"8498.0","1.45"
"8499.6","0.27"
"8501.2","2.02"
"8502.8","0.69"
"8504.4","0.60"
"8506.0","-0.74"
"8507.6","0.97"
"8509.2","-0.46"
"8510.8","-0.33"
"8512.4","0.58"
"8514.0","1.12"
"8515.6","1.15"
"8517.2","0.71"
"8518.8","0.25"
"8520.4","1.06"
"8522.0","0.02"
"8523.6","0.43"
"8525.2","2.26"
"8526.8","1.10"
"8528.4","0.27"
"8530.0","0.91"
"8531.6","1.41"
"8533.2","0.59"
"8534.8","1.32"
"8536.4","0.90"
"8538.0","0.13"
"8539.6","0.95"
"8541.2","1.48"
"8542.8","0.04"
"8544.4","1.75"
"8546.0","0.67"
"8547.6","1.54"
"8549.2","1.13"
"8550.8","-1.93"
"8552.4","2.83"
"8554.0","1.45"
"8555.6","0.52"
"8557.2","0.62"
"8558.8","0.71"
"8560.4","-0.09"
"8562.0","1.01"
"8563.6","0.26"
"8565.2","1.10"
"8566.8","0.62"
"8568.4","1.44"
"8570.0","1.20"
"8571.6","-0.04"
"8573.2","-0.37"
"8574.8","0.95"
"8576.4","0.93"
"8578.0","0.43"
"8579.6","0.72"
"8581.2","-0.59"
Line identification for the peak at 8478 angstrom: H-beta 4861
